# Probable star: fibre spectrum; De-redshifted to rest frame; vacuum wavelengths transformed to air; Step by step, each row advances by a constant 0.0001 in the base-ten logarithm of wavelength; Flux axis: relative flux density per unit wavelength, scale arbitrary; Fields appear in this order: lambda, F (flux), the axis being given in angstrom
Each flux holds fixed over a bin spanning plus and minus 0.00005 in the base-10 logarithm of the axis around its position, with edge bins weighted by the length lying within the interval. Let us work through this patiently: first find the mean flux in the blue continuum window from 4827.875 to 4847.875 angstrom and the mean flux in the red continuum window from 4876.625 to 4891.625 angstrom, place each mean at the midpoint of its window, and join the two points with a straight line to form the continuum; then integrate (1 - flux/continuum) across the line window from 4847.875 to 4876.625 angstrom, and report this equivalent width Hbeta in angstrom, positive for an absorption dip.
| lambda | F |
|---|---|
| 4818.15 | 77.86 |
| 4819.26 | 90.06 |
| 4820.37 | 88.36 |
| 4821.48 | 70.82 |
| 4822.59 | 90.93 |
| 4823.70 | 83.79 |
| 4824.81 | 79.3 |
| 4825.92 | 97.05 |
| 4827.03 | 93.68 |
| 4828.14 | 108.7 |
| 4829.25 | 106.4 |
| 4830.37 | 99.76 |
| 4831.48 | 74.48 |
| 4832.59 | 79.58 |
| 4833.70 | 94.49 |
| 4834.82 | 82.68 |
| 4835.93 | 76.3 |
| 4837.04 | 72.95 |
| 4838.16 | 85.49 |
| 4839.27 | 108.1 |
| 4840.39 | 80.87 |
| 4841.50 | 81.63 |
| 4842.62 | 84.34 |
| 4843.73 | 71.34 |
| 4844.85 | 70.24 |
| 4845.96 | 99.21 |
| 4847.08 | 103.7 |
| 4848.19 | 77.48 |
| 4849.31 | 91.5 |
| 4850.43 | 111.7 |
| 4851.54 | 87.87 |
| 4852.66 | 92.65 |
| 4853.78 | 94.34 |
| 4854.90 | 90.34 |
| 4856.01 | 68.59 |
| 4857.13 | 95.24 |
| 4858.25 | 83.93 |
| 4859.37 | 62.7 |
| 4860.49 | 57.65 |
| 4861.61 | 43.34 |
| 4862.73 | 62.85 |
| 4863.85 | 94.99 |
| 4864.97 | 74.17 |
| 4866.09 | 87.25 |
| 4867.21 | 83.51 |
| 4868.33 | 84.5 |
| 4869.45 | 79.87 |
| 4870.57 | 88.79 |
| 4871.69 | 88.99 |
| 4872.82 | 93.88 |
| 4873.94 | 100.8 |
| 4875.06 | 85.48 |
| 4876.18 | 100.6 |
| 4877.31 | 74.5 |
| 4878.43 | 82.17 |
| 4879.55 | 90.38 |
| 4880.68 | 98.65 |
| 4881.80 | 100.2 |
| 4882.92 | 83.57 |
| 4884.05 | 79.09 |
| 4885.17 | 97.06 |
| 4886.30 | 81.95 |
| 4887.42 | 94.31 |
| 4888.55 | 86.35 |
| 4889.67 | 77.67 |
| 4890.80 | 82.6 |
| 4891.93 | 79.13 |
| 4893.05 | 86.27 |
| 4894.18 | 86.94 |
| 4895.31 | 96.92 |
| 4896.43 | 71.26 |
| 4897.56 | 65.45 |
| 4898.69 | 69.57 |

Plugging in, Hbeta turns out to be 1.0 angstrom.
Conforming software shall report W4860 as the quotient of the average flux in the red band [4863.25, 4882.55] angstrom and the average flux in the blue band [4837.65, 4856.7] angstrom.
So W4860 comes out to 1.00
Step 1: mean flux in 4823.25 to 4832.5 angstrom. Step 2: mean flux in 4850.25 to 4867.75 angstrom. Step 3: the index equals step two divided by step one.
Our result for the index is 0.9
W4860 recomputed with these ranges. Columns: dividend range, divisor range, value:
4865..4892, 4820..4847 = 1.01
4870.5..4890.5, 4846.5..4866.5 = 1.08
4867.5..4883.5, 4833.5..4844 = 1.07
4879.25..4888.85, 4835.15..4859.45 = 1.04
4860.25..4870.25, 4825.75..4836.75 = 0.83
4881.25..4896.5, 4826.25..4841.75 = 0.97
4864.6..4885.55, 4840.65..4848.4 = 1.05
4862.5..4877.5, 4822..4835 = 0.95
